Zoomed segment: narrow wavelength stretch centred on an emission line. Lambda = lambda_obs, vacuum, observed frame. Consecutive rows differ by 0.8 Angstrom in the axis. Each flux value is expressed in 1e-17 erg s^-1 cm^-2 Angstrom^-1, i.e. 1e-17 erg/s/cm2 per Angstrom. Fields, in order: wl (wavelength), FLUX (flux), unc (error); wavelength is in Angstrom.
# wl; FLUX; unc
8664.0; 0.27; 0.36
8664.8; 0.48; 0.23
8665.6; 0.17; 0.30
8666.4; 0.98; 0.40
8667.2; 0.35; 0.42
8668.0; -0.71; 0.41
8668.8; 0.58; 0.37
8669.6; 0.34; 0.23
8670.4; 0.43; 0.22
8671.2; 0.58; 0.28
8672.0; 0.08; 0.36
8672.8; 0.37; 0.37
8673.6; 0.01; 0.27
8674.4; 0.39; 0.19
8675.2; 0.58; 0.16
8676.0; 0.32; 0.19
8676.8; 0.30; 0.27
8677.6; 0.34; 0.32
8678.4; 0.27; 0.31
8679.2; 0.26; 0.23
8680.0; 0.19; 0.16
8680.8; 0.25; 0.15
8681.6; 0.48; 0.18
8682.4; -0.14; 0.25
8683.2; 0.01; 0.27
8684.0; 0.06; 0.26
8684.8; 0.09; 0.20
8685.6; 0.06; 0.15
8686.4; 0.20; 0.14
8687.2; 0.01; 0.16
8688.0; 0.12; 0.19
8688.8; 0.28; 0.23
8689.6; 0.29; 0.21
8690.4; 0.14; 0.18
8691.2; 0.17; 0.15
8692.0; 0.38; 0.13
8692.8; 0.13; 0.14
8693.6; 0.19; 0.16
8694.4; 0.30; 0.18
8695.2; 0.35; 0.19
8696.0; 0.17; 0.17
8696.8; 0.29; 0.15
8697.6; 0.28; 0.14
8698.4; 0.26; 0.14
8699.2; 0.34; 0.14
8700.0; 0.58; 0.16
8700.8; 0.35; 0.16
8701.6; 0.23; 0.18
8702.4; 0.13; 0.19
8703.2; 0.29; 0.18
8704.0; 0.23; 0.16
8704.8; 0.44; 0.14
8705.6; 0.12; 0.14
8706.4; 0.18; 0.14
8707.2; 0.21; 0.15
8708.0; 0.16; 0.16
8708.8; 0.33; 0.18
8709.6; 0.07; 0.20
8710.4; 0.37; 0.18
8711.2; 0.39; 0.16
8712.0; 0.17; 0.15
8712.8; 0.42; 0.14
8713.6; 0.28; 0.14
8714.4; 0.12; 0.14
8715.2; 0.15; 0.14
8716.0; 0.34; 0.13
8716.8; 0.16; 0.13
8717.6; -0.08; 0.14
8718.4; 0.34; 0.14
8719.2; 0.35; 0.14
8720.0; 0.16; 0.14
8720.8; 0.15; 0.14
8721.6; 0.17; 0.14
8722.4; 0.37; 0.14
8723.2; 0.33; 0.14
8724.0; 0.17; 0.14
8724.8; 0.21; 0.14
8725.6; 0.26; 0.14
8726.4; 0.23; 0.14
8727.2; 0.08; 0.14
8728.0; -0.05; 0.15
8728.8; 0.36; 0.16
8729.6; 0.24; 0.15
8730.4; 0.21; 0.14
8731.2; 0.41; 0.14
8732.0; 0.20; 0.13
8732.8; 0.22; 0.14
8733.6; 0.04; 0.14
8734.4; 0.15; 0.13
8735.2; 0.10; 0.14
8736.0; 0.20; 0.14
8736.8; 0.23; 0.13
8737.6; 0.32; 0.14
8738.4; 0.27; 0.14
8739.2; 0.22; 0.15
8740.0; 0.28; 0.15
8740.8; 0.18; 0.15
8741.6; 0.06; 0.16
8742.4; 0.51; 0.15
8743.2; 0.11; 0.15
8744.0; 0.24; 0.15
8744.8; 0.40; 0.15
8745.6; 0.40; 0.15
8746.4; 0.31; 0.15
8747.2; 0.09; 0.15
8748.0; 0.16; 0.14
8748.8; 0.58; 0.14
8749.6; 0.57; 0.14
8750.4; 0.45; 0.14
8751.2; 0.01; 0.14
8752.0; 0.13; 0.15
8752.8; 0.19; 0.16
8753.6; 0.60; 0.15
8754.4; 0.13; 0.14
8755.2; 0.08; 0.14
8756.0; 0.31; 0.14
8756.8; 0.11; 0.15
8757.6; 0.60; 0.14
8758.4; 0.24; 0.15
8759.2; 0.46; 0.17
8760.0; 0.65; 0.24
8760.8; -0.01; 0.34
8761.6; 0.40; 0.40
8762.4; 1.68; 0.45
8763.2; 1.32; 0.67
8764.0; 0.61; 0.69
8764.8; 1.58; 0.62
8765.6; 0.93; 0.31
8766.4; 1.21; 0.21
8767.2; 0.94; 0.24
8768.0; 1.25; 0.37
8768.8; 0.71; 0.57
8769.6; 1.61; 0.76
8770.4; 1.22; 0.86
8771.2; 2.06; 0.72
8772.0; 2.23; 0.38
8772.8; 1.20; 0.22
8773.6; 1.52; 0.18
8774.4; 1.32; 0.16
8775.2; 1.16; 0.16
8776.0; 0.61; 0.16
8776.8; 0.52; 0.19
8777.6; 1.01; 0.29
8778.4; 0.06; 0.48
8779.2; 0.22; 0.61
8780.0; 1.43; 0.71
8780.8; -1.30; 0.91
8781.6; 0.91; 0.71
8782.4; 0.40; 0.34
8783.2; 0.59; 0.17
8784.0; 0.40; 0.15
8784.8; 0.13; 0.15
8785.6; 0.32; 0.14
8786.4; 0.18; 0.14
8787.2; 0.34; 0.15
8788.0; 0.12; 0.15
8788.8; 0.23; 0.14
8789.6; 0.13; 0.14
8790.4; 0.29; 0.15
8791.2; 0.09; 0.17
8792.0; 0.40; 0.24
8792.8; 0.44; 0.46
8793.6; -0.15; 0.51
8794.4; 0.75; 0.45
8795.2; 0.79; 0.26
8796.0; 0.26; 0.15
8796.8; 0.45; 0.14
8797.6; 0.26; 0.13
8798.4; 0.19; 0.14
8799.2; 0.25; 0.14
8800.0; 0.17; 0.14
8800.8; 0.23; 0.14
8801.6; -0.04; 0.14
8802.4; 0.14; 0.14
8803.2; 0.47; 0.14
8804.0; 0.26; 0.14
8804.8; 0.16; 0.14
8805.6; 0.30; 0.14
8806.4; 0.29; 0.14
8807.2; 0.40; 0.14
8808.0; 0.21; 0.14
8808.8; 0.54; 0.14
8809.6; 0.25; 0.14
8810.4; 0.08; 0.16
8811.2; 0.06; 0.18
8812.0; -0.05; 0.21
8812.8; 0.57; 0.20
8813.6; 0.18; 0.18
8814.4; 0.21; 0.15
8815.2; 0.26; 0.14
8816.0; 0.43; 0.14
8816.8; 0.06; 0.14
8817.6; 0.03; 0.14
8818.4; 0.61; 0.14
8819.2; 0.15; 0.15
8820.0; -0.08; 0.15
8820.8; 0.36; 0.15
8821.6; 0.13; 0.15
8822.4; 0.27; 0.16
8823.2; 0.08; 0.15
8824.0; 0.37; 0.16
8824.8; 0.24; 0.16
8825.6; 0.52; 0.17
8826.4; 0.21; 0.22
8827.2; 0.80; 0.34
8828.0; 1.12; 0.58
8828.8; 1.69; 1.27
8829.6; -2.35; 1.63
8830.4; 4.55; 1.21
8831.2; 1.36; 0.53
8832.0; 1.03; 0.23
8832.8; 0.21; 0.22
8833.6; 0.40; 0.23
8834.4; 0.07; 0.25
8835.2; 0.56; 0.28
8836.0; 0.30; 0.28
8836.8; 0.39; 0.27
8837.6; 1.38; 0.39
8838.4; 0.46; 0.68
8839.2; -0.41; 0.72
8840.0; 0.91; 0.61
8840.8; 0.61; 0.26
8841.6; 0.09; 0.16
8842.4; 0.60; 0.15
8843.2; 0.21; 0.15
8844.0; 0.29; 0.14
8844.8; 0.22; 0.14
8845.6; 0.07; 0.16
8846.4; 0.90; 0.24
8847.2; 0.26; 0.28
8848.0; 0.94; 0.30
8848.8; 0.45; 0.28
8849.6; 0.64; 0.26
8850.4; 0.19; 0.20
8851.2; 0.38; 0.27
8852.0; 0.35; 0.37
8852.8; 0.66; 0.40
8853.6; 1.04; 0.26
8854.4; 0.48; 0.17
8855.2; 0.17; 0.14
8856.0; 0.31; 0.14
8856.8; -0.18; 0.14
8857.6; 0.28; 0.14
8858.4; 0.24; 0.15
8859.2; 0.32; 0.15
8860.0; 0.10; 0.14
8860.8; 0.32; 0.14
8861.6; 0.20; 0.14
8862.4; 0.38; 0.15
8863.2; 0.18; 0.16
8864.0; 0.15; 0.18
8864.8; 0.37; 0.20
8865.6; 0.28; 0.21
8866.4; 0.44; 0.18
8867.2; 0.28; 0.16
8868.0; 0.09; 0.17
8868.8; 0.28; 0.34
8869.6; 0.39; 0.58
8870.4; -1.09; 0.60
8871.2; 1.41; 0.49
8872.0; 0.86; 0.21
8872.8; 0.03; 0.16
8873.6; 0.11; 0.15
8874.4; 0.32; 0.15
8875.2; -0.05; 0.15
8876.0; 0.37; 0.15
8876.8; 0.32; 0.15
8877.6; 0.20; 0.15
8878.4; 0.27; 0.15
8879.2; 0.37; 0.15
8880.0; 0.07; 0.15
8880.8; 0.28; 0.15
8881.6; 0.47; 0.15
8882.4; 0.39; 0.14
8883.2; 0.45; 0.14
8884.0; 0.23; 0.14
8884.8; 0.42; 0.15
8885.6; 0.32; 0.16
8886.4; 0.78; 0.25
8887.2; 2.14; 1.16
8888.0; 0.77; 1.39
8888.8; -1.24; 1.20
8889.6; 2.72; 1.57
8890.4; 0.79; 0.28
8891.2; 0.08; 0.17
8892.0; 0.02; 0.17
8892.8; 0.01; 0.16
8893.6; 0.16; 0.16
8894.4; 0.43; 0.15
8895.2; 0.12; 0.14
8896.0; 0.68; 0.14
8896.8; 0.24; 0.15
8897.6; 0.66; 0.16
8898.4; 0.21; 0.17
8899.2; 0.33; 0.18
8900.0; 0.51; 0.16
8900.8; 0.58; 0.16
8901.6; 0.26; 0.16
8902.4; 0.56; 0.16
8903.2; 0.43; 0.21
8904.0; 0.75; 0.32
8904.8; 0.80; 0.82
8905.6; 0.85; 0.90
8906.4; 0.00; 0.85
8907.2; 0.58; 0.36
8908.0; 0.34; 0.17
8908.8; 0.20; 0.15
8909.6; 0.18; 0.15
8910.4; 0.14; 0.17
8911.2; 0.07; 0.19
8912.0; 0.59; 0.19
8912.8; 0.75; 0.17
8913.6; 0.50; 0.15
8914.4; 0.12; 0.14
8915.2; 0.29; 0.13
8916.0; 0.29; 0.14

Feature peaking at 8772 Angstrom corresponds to [O II] 3727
